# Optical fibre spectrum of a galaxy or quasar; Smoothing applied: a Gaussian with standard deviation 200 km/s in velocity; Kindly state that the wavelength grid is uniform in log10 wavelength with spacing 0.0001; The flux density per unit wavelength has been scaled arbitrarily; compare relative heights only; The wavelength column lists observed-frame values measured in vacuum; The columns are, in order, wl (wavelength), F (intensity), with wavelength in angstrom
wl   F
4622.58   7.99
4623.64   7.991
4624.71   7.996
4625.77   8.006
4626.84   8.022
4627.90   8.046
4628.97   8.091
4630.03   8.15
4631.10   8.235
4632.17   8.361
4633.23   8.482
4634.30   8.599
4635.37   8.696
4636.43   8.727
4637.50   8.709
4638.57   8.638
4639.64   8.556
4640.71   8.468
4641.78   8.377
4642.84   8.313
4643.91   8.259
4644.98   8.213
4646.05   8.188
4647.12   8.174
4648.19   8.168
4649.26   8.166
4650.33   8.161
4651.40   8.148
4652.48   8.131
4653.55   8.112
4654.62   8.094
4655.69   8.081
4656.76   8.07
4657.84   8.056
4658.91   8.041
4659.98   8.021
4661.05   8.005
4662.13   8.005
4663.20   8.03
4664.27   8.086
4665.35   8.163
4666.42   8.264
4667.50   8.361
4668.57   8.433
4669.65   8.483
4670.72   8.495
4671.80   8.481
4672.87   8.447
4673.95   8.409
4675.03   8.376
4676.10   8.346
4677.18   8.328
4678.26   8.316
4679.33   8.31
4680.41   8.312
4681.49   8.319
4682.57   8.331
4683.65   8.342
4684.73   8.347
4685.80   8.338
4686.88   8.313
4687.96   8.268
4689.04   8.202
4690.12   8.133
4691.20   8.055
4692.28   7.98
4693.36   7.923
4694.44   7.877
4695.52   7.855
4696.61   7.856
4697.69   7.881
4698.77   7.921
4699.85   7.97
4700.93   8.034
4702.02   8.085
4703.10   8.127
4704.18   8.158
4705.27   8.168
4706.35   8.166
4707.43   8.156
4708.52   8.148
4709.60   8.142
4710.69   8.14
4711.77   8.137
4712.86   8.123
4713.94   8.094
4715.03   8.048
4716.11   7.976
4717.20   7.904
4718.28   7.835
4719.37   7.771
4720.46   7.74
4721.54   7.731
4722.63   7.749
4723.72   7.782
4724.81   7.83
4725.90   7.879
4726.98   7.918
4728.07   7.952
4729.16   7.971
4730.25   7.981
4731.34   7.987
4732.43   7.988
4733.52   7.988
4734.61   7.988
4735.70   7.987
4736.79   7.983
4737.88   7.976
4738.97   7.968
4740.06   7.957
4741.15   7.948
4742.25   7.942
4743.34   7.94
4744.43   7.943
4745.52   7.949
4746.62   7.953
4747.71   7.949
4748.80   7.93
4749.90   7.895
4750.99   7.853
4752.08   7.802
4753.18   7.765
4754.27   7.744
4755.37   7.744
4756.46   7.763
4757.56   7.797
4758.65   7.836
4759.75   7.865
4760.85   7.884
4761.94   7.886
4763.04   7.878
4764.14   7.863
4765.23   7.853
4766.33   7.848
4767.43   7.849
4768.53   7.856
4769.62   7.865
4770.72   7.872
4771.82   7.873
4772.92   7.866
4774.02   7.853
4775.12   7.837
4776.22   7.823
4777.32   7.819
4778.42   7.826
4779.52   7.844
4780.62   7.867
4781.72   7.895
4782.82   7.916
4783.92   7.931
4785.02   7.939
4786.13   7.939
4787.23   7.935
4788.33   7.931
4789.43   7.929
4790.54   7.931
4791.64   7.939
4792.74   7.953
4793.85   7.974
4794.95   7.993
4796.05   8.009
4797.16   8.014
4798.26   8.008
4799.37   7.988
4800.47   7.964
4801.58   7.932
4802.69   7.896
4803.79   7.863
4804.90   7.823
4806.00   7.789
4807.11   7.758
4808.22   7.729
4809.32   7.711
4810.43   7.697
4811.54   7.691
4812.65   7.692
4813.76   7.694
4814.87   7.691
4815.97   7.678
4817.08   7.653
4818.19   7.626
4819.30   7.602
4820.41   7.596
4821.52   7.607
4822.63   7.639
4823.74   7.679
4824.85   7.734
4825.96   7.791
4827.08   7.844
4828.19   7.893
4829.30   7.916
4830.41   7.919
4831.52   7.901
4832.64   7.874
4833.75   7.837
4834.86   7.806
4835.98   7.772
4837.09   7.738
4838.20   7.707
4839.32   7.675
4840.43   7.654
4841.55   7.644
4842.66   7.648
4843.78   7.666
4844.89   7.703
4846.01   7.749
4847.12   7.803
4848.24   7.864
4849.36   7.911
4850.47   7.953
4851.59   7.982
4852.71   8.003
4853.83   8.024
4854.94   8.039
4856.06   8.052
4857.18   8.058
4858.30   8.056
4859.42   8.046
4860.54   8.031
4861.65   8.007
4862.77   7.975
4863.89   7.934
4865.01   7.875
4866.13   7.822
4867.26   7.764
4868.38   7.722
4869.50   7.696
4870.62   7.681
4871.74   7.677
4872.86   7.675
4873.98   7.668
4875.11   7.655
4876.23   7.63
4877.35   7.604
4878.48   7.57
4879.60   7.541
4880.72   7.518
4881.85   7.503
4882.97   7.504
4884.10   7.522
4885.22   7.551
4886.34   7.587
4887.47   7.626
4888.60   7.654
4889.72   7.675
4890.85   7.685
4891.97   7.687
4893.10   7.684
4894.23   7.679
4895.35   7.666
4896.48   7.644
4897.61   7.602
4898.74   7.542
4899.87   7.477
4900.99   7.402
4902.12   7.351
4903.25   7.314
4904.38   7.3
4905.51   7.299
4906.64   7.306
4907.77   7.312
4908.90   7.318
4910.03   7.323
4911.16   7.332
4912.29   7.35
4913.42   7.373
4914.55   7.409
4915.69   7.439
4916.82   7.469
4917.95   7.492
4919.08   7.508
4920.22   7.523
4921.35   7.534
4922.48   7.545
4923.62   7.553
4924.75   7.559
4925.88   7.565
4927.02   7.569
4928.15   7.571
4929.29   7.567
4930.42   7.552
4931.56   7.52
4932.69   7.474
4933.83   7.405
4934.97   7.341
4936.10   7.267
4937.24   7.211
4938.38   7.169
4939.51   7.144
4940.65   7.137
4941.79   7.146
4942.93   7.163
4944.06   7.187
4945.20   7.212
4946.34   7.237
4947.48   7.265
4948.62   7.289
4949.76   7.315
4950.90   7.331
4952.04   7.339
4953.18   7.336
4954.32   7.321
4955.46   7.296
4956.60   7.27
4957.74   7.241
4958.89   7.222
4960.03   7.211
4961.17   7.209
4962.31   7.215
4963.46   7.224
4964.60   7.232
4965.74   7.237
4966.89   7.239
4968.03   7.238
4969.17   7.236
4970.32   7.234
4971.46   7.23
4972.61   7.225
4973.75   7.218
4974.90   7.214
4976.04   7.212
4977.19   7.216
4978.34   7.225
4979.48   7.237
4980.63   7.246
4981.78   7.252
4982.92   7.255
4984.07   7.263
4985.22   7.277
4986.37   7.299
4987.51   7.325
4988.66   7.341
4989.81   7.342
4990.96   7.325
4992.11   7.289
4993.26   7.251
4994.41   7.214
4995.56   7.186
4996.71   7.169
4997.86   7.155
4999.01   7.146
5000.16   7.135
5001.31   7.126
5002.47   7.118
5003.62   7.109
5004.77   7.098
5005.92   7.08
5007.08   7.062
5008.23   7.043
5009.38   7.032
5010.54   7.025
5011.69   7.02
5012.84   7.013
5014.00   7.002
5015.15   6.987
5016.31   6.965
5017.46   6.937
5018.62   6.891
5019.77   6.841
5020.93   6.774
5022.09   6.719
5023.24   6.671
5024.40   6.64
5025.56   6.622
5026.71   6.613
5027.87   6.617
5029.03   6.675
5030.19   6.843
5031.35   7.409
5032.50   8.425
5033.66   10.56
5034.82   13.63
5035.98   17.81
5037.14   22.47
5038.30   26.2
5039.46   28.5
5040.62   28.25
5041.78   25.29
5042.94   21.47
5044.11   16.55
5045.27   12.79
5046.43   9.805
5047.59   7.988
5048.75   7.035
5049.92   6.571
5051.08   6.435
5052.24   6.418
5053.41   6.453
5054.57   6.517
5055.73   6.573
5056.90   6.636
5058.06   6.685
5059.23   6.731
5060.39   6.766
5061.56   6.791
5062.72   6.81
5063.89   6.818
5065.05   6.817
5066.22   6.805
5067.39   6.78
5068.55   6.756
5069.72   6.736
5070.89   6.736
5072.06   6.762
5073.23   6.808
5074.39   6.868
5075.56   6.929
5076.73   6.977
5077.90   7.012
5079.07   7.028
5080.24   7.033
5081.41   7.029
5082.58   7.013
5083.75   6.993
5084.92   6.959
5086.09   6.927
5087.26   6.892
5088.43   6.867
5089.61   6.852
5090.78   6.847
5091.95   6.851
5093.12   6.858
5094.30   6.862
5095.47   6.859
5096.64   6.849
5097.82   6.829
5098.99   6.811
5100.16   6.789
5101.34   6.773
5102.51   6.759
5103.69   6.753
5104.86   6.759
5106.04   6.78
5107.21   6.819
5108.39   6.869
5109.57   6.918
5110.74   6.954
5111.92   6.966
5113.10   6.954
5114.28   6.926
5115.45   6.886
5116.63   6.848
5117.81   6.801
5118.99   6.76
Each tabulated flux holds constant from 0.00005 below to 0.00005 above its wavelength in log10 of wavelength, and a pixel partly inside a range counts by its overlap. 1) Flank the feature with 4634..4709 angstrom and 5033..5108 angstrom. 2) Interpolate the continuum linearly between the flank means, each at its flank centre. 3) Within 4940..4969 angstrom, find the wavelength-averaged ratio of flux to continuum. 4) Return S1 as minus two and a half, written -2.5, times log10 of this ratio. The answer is 0.22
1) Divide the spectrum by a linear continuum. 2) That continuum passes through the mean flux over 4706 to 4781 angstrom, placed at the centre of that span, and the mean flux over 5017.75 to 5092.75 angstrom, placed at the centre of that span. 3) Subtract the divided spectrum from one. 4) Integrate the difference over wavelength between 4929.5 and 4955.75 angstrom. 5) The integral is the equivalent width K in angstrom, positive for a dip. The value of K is 4.3 angstrom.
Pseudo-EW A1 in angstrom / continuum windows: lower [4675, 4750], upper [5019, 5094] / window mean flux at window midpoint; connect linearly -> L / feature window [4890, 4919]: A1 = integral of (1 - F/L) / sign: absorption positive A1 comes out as 4.07 angstrom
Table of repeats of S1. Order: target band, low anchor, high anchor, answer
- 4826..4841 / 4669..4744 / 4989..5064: 0.100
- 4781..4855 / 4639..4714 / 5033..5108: 0.095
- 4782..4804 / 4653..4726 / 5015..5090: 0.063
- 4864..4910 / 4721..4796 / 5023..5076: 0.173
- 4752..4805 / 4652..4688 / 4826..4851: 0.010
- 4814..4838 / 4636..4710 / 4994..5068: 0.121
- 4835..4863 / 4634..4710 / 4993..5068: 0.113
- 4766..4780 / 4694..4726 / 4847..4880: 0.010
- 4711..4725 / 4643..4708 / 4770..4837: 0.021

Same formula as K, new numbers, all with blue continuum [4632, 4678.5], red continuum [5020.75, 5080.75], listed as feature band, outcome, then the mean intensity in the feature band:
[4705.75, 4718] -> 0.6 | 8.09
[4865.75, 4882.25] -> 2.6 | 7.64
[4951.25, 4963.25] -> 2.7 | 7.26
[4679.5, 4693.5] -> 0.3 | 8.23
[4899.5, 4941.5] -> 8.5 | 7.4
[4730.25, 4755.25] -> 2.0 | 7.93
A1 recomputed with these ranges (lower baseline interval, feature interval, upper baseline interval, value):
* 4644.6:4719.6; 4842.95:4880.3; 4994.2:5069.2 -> 3.8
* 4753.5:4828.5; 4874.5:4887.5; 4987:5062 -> 1.3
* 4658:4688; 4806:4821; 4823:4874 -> 0.5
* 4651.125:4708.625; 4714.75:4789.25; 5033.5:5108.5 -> 4.2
